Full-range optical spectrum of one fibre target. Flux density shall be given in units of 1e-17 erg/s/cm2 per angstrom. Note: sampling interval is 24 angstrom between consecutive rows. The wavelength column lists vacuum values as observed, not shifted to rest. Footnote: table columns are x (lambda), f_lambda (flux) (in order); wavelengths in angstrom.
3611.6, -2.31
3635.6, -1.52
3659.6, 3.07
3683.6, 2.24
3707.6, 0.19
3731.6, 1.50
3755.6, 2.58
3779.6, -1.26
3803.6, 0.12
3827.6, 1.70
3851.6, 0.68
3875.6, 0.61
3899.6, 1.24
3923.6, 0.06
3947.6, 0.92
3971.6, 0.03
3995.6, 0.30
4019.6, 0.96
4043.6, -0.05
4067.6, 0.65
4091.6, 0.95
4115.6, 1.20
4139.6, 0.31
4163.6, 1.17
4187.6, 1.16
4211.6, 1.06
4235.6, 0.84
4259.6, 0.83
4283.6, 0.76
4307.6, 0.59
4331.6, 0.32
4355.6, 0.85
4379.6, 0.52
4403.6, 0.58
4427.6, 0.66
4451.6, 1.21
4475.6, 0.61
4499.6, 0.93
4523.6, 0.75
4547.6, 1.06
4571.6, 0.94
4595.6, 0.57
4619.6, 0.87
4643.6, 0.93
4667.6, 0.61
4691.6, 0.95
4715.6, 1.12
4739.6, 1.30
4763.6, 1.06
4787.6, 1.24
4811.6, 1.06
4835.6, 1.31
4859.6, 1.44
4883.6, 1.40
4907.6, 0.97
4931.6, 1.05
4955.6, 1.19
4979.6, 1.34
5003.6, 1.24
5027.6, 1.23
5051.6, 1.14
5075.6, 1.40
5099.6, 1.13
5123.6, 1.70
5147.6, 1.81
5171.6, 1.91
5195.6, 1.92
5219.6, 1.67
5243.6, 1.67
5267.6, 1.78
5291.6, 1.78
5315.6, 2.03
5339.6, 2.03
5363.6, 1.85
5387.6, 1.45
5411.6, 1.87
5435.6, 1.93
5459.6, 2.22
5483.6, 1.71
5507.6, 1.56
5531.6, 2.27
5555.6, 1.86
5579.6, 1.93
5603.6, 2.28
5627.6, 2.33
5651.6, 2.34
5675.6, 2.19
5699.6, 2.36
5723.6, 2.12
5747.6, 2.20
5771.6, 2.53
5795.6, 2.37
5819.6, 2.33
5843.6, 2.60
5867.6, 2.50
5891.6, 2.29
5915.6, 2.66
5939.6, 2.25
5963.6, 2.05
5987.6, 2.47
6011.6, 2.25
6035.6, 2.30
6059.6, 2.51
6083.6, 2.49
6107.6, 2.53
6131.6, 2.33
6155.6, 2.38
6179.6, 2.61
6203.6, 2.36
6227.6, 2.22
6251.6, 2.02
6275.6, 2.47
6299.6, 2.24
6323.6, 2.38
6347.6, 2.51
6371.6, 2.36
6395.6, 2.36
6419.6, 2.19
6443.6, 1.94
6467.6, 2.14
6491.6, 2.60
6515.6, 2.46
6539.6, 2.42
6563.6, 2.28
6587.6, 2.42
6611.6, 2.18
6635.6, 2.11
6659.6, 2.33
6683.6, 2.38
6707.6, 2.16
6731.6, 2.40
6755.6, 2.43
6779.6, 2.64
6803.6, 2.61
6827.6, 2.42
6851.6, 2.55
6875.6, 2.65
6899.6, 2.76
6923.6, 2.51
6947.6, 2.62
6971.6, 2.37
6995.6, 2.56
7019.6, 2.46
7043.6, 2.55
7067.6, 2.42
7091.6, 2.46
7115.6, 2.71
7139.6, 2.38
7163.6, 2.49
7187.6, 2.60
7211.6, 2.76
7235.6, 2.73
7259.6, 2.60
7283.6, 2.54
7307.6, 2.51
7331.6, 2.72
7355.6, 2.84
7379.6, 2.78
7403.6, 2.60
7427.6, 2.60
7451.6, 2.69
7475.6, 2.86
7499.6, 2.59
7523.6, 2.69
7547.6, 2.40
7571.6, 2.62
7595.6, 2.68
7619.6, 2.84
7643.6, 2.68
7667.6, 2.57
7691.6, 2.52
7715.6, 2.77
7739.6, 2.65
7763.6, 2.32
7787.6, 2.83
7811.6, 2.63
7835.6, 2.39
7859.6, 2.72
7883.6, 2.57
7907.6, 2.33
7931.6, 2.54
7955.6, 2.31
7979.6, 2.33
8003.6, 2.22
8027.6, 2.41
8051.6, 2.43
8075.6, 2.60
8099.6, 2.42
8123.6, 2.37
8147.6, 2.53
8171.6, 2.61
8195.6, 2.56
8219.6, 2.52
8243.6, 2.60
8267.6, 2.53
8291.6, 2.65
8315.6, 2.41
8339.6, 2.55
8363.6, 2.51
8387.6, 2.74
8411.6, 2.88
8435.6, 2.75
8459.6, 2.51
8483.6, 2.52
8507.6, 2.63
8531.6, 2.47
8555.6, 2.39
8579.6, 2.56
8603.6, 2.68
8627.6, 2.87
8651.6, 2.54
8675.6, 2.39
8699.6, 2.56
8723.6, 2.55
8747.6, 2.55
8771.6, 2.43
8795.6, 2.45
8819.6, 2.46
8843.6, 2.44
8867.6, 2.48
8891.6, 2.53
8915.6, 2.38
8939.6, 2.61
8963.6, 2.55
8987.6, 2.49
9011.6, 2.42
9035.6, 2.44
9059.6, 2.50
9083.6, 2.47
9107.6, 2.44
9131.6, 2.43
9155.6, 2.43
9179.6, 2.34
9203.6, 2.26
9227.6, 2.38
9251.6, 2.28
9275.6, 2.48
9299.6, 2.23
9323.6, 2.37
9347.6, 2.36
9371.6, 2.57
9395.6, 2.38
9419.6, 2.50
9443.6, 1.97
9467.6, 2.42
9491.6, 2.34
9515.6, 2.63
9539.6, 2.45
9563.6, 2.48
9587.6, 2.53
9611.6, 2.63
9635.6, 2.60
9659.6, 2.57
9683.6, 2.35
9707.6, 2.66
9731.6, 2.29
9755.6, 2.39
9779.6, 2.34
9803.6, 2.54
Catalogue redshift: 0.281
